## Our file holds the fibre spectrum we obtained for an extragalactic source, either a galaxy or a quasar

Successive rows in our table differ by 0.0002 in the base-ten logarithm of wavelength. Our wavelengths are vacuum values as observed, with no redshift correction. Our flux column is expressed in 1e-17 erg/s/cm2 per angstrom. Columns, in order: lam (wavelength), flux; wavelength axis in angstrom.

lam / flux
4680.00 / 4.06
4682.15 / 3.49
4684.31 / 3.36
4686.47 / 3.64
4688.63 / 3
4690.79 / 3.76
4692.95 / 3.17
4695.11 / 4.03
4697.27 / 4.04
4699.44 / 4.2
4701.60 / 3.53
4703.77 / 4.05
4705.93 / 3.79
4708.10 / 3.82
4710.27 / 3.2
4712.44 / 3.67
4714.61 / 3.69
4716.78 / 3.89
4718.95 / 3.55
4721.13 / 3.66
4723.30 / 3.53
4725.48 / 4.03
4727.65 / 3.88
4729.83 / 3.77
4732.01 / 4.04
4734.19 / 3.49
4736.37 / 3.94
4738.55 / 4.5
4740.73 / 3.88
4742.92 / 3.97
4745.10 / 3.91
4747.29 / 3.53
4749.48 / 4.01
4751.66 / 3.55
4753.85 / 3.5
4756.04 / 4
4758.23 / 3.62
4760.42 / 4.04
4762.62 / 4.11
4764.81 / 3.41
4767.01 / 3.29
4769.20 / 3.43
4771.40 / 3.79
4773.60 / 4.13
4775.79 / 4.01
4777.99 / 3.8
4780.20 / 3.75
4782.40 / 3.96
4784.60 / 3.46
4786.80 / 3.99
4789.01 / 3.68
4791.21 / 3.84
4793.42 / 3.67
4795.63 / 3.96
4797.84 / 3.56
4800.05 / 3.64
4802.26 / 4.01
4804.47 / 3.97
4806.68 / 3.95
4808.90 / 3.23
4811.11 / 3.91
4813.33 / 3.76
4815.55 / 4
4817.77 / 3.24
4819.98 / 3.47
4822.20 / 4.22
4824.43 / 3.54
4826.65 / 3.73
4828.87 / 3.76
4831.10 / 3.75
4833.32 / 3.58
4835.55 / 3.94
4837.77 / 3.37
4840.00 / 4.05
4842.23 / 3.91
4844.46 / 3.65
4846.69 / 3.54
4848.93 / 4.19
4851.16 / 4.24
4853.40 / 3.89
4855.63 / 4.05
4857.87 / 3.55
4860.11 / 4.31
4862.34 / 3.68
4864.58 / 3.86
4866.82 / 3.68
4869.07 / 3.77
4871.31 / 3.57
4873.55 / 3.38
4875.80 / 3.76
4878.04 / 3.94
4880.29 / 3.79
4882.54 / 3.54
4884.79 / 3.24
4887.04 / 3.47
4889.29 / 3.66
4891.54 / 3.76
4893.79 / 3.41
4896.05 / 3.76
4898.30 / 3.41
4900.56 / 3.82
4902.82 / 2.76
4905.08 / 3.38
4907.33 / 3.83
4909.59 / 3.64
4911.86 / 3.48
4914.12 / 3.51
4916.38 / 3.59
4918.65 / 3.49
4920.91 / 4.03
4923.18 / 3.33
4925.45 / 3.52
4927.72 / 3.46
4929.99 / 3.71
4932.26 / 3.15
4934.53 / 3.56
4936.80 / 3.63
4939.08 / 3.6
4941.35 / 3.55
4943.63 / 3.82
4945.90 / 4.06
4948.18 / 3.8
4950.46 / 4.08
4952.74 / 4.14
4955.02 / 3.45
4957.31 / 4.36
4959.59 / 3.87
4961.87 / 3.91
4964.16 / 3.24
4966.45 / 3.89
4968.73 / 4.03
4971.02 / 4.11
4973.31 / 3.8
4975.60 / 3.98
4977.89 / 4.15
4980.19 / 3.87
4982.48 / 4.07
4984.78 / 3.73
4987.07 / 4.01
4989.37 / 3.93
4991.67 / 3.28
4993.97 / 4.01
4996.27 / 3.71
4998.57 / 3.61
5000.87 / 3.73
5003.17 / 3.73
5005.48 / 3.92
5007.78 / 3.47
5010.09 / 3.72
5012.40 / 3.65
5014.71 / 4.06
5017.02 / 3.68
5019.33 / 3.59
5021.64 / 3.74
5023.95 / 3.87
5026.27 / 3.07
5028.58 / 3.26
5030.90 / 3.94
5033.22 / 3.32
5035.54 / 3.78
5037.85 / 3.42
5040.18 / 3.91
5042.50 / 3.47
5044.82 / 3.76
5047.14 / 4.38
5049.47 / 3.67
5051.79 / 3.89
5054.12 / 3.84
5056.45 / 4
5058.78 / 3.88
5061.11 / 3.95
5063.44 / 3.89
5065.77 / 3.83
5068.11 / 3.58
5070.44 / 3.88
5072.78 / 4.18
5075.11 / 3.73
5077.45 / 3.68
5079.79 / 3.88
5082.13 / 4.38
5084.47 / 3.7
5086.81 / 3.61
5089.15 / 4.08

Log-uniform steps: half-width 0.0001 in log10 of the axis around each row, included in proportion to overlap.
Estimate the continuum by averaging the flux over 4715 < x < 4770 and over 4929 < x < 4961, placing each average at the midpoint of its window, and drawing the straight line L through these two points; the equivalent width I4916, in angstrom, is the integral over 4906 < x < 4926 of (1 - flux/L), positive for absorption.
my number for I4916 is 0.9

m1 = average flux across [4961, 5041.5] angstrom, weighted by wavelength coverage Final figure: 3.75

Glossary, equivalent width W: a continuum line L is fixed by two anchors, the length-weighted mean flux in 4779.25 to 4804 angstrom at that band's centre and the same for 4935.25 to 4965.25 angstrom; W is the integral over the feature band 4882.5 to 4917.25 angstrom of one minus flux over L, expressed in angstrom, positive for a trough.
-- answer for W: 2.6 angstrom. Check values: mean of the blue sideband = 3.78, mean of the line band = 3.52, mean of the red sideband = 3.81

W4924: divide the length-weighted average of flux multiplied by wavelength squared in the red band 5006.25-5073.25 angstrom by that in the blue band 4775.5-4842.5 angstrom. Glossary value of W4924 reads 1.09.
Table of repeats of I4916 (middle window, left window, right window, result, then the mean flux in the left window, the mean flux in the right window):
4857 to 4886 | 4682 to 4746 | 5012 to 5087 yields 0.51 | 3.75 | 3.78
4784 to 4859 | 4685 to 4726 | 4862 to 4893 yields -2.37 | 3.69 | 3.65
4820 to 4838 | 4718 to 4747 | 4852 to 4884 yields 0.25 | 3.85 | 3.77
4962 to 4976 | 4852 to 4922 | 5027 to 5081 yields -0.47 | 3.65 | 3.78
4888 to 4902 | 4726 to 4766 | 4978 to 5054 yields 0.62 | 3.84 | 3.73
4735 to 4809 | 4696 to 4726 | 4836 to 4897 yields -1.02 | 3.76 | 3.74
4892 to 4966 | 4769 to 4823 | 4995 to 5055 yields 1.85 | 3.78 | 3.7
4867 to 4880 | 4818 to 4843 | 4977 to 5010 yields 0.22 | 3.74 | 3.8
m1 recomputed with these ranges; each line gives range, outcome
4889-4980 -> 3.7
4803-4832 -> 3.74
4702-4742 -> 3.8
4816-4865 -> 3.8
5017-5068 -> 3.73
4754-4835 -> 3.76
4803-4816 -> 3.8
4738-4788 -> 3.8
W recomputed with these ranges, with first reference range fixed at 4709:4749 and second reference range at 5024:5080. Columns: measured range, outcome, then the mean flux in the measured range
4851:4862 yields -0.5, 3.97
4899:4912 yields 1.0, 3.48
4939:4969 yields -0.6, 3.85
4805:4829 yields 0.4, 3.71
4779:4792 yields 0.0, 3.78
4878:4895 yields 0.9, 3.58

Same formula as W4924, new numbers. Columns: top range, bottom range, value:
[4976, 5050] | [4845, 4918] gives 1.07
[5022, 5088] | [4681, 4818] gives 1.14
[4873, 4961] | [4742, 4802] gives 1.03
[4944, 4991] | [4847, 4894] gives 1.09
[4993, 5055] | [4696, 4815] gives 1.09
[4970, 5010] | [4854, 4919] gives 1.10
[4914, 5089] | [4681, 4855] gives 1.10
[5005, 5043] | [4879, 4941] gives 1.08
